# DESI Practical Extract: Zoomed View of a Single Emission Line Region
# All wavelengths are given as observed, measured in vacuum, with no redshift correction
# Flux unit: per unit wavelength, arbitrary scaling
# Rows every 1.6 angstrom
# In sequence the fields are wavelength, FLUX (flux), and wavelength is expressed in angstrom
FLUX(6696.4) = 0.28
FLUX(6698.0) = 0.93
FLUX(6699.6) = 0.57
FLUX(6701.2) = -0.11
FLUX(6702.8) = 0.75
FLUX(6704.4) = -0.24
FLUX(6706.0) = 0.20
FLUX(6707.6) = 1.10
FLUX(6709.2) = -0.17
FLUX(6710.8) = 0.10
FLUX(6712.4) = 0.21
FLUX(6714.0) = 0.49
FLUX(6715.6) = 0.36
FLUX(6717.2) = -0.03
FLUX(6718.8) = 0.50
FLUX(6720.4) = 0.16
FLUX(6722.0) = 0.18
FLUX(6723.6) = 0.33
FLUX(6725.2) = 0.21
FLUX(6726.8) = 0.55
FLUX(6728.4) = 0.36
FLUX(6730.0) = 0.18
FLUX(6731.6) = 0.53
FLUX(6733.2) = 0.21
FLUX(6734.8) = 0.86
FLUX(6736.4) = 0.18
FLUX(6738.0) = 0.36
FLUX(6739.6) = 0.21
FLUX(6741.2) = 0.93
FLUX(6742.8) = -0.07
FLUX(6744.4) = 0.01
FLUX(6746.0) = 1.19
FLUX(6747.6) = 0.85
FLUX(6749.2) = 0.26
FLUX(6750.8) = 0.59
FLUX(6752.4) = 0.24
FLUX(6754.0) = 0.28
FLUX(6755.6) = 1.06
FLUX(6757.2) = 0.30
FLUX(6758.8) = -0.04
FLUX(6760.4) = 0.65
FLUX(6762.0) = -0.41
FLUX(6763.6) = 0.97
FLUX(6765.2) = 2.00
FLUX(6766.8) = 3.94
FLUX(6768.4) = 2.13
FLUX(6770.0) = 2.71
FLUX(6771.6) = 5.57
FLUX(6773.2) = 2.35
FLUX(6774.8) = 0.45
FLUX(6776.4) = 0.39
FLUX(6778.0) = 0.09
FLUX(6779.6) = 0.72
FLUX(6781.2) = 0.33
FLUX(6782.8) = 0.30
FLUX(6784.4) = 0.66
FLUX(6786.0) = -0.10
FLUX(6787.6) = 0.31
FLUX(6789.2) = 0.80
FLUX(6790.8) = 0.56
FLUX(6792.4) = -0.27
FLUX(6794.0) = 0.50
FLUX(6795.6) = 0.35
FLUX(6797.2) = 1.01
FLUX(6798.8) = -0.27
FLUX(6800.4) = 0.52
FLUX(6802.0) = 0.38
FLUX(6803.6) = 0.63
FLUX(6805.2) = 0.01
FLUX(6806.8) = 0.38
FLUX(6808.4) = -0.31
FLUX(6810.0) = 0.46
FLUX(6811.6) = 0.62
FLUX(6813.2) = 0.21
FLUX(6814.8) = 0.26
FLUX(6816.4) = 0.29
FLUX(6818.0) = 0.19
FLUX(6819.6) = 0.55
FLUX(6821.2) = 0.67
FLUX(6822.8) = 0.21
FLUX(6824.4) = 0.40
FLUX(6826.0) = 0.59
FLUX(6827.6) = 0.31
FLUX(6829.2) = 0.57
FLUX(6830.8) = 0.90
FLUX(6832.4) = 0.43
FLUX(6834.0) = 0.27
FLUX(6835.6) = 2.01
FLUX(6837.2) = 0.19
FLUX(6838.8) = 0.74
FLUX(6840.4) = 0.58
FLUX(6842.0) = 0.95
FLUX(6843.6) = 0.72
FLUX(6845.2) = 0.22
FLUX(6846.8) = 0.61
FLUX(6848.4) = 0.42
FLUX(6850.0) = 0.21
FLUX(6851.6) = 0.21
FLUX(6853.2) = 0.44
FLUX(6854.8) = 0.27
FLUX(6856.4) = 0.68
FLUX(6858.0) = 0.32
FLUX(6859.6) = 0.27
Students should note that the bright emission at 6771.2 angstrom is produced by [O II]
